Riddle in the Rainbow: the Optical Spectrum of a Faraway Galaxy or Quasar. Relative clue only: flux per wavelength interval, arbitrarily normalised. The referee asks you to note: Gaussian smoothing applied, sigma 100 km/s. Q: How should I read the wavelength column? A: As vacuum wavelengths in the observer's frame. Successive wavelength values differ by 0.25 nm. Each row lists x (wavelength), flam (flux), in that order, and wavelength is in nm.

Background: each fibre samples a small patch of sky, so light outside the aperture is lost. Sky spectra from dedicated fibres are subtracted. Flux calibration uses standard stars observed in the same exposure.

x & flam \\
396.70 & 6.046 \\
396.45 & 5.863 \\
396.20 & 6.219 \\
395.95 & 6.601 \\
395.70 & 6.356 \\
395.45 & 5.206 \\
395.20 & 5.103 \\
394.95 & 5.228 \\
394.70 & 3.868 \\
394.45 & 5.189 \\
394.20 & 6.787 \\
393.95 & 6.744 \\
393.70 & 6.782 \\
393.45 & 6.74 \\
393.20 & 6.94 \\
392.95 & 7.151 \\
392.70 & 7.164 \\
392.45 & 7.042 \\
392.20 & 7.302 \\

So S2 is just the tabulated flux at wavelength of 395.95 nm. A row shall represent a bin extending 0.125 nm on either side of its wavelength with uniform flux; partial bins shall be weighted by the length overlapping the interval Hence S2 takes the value 6.601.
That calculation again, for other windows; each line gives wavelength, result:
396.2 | 6.219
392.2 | 7.302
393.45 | 6.74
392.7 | 7.164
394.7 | 3.868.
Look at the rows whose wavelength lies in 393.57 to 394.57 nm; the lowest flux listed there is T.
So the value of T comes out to 5.189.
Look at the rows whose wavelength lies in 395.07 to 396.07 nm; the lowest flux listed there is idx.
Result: 5.103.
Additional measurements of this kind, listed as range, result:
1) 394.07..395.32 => 3.868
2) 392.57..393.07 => 7.151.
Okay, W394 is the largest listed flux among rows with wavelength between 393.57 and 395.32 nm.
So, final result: 6.787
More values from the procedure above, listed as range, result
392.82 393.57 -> 7.151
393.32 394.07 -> 6.782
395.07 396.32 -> 6.601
